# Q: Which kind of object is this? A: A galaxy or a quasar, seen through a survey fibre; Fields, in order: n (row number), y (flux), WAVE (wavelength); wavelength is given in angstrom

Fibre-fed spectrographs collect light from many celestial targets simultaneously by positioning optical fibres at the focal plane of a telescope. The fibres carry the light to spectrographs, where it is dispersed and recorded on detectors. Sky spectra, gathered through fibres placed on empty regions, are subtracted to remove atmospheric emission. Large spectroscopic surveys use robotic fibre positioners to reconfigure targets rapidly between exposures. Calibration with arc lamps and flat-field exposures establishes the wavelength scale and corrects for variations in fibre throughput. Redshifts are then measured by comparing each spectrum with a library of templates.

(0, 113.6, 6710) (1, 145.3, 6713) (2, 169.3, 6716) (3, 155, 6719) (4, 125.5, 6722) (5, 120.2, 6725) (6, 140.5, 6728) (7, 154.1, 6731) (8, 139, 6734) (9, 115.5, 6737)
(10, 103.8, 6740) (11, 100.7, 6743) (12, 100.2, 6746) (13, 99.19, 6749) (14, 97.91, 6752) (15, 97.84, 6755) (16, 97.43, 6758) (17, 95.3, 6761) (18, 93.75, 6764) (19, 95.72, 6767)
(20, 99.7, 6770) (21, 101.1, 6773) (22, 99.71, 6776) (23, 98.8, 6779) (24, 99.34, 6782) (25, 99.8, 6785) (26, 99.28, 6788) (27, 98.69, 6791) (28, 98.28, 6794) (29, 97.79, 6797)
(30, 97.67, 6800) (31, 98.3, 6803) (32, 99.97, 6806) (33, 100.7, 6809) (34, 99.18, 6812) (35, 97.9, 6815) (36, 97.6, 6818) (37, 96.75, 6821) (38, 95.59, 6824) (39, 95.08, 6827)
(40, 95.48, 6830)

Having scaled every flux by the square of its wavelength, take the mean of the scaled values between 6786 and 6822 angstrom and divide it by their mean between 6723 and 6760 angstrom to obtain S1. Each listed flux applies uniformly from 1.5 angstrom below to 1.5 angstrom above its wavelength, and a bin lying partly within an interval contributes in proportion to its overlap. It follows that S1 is 0.88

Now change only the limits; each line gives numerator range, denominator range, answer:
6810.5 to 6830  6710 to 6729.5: 0.71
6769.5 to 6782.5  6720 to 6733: 0.74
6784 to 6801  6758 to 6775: 1.02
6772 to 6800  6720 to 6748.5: 0.83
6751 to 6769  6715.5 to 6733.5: 0.68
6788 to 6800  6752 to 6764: 1.03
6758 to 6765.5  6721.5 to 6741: 0.74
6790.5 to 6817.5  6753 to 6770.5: 1.04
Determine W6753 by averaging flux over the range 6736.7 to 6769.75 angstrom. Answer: 99.2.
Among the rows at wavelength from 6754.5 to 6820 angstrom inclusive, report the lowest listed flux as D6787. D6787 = 93.75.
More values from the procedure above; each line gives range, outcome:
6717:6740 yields 103.8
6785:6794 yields 98.28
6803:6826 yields 95.59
